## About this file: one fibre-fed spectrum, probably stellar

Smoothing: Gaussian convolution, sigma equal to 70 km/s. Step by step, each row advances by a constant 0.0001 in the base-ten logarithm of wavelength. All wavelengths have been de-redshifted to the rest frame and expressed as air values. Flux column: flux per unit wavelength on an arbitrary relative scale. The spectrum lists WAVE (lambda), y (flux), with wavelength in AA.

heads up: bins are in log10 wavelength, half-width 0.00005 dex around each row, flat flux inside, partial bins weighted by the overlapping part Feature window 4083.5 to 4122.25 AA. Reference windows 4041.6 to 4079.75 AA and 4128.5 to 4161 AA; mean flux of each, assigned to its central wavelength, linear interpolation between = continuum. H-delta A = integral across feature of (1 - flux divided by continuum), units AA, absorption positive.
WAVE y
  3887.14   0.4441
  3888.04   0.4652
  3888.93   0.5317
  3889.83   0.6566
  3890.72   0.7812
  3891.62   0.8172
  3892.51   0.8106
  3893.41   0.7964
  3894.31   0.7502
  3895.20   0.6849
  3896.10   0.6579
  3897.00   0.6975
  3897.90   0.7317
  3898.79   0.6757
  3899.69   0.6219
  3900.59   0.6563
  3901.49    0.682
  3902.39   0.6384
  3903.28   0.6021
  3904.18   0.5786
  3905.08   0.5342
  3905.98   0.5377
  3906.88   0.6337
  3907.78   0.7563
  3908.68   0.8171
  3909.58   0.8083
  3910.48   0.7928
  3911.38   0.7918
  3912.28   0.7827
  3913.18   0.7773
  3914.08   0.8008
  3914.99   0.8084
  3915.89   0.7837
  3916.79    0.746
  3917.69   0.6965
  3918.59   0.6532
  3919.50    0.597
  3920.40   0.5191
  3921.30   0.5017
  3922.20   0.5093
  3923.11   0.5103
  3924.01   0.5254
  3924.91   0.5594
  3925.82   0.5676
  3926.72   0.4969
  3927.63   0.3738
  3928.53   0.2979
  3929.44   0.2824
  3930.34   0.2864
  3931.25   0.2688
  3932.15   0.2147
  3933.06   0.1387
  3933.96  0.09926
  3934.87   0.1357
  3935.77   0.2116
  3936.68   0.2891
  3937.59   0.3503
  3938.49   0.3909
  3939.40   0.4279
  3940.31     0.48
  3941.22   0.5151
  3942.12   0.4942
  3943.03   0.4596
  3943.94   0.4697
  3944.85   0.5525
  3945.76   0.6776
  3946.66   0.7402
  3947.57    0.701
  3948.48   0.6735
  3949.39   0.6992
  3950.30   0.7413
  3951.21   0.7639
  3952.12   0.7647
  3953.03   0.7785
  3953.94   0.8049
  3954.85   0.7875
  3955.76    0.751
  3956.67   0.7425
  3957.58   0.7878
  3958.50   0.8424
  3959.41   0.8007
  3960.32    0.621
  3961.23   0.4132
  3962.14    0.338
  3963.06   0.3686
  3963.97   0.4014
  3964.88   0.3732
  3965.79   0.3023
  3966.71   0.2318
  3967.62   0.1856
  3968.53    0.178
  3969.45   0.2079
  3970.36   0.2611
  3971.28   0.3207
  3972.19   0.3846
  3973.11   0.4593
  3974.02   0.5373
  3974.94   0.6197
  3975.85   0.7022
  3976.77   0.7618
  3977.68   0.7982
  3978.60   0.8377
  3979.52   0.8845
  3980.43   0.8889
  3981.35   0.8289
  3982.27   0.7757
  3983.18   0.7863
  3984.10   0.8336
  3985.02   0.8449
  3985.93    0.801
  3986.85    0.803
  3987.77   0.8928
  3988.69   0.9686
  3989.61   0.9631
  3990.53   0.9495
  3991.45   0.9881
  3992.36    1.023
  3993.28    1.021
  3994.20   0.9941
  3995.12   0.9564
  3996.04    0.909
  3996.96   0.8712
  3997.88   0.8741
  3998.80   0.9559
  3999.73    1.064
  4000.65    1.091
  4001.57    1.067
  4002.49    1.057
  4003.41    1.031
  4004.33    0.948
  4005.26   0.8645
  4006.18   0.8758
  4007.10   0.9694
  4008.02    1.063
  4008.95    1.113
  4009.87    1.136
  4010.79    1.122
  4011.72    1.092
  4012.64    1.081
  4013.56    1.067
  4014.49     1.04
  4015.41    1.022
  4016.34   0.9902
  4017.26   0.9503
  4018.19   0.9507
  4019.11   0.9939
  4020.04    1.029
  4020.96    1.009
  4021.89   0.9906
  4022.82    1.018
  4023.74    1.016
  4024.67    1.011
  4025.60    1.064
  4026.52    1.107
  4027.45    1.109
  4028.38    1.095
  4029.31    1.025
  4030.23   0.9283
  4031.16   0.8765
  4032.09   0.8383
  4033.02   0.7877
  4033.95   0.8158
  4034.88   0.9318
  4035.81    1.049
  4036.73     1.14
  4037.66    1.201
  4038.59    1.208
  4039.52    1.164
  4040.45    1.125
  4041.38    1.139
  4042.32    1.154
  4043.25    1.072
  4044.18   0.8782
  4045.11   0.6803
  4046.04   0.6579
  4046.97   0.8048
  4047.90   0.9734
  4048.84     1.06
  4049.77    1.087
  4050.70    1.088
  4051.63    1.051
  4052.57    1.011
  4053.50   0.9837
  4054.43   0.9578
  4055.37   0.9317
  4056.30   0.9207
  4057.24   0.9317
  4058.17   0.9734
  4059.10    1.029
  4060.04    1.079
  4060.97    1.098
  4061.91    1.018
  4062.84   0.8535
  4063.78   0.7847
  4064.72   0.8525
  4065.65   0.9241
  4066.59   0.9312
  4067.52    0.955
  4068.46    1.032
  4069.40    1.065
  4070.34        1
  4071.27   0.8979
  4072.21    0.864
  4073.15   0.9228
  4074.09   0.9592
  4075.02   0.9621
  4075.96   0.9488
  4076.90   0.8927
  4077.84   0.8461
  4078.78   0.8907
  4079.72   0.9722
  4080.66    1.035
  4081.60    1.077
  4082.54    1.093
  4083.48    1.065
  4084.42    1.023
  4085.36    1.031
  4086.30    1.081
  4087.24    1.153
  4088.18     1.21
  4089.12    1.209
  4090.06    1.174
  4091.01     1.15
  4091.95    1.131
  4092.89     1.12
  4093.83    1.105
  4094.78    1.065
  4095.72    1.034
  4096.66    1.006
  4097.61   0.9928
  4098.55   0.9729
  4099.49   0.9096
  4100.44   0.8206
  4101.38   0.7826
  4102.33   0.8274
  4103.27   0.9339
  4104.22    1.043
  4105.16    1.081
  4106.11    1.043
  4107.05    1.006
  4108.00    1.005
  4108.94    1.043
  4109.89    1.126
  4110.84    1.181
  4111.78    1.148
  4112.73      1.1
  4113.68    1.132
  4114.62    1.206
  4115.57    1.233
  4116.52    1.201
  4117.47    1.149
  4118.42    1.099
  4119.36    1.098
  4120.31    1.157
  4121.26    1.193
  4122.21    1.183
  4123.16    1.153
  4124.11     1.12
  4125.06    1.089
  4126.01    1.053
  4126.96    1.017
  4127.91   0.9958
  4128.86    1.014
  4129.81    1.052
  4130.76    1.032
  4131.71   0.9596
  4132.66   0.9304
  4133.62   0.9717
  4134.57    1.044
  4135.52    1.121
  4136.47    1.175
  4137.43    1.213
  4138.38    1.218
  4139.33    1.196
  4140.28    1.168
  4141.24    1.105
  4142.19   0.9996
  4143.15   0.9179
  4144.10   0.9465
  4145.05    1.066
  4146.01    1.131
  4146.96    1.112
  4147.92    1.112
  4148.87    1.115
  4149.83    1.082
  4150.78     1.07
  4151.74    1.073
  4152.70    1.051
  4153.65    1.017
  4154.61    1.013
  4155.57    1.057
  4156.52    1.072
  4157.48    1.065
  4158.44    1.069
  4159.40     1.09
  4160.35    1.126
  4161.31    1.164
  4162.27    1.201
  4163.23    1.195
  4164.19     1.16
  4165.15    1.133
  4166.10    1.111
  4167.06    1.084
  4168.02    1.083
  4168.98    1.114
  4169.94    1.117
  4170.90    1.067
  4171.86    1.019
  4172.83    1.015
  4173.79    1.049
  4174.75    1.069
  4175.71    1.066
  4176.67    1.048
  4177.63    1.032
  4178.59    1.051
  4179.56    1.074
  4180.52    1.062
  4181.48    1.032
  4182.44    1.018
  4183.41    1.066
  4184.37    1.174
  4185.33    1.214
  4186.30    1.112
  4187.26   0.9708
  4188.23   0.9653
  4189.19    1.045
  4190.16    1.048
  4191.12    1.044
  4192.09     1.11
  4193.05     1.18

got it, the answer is -2.5 AA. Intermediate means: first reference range 0.952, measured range 1.08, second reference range 1.07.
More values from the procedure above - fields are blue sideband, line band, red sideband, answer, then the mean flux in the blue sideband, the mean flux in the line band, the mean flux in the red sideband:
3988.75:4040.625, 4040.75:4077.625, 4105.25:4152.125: 2.9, 1.01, 0.959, 1.09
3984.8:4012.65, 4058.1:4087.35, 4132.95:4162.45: 1.6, 0.98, 0.976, 1.09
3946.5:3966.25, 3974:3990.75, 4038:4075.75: -2.0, 0.644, 0.82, 0.977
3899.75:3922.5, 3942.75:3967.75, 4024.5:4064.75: 5.6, 0.68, 0.605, 0.991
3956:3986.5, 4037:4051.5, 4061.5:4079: -3.3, 0.582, 1.02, 0.927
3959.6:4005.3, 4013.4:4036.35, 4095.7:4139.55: -4.4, 0.725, 0.988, 1.06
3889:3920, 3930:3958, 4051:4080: 9.0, 0.708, 0.524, 0.953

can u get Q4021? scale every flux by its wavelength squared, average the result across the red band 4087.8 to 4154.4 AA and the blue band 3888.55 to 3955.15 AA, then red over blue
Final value 2.01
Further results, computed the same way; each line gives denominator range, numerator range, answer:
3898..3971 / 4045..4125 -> 2.02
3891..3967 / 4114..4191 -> 2.09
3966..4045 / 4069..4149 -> 1.23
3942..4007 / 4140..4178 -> 1.63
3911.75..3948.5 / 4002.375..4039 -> 2.15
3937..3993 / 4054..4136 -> 1.72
